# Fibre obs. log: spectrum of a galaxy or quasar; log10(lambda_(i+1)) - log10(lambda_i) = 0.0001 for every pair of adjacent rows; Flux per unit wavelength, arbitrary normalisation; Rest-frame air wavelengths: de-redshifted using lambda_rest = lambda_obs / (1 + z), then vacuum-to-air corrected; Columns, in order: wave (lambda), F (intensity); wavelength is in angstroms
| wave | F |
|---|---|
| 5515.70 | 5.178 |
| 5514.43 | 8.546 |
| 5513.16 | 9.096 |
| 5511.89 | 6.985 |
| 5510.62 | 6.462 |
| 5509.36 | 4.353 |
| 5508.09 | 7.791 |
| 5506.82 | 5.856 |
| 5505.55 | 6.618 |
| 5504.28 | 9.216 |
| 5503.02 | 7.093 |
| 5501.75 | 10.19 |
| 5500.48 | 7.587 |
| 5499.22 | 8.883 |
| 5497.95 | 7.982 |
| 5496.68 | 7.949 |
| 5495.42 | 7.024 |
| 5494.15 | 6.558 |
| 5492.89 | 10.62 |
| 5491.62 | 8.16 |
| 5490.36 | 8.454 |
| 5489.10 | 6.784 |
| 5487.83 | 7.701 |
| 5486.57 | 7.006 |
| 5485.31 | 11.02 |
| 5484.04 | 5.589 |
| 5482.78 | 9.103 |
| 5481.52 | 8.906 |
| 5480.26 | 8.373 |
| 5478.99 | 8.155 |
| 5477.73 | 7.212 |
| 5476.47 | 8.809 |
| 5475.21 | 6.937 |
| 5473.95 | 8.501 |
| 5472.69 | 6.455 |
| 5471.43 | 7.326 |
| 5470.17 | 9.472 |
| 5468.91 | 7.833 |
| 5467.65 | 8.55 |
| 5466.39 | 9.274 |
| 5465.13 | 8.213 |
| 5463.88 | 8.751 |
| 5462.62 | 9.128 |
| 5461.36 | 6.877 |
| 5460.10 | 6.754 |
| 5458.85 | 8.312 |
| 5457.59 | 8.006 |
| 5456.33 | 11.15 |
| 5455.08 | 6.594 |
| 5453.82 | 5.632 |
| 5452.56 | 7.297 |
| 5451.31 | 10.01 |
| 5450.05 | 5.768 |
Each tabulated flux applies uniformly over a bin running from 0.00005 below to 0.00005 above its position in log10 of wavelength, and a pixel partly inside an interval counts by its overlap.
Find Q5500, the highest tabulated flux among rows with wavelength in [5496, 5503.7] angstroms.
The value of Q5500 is 10.19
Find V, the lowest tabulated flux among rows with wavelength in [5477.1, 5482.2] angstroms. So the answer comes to 7.212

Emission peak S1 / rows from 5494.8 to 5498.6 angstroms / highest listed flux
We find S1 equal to 7.982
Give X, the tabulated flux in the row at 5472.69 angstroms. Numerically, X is 6.455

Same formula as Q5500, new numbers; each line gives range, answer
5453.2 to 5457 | 11.15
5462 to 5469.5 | 9.274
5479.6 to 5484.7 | 9.103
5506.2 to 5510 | 7.791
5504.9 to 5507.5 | 6.618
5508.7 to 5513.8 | 9.096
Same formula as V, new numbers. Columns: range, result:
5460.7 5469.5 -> 6.877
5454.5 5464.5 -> 6.594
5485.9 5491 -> 6.784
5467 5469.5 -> 7.833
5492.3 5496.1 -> 6.558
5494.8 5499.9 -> 7.024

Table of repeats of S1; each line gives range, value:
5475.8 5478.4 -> 8.809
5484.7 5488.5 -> 11.02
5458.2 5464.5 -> 9.128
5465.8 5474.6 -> 9.472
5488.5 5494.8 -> 10.62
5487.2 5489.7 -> 7.701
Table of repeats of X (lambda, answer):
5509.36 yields 4.353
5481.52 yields 8.906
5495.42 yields 7.024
